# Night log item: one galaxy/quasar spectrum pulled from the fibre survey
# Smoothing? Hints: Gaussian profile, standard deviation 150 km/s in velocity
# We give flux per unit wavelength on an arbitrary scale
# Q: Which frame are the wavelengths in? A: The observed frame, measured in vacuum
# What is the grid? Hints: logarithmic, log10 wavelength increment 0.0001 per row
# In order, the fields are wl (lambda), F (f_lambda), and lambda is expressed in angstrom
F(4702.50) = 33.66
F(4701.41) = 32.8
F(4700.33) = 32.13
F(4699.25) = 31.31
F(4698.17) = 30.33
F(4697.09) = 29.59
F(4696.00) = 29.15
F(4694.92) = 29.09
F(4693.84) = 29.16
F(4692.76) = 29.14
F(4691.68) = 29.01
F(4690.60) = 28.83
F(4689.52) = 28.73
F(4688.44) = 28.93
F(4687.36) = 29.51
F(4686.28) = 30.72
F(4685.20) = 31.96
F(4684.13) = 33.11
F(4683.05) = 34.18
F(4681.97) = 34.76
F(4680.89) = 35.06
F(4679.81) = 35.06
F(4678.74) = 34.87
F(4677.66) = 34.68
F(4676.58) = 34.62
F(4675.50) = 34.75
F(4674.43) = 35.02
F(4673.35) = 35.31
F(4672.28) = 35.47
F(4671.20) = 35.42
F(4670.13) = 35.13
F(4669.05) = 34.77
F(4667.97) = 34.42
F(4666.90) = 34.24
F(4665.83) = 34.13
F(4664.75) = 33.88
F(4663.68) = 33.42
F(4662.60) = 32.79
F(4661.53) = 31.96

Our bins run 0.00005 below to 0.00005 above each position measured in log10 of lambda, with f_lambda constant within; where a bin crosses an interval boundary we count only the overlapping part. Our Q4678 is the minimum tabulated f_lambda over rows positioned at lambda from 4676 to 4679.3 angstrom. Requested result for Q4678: 34.62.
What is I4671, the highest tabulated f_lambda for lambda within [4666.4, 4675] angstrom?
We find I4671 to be 35.47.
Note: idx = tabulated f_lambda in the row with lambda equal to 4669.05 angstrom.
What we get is 34.77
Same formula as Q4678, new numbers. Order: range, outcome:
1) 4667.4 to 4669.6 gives 34.42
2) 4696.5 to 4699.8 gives 29.59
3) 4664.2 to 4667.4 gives 33.88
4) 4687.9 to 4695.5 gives 28.73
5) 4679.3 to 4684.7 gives 33.11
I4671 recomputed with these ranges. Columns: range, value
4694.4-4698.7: 30.33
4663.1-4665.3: 33.88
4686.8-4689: 29.51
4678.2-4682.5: 35.06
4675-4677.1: 34.75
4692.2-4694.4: 29.16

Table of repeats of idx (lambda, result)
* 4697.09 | 29.59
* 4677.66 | 34.68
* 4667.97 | 34.42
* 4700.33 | 32.13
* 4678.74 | 34.87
